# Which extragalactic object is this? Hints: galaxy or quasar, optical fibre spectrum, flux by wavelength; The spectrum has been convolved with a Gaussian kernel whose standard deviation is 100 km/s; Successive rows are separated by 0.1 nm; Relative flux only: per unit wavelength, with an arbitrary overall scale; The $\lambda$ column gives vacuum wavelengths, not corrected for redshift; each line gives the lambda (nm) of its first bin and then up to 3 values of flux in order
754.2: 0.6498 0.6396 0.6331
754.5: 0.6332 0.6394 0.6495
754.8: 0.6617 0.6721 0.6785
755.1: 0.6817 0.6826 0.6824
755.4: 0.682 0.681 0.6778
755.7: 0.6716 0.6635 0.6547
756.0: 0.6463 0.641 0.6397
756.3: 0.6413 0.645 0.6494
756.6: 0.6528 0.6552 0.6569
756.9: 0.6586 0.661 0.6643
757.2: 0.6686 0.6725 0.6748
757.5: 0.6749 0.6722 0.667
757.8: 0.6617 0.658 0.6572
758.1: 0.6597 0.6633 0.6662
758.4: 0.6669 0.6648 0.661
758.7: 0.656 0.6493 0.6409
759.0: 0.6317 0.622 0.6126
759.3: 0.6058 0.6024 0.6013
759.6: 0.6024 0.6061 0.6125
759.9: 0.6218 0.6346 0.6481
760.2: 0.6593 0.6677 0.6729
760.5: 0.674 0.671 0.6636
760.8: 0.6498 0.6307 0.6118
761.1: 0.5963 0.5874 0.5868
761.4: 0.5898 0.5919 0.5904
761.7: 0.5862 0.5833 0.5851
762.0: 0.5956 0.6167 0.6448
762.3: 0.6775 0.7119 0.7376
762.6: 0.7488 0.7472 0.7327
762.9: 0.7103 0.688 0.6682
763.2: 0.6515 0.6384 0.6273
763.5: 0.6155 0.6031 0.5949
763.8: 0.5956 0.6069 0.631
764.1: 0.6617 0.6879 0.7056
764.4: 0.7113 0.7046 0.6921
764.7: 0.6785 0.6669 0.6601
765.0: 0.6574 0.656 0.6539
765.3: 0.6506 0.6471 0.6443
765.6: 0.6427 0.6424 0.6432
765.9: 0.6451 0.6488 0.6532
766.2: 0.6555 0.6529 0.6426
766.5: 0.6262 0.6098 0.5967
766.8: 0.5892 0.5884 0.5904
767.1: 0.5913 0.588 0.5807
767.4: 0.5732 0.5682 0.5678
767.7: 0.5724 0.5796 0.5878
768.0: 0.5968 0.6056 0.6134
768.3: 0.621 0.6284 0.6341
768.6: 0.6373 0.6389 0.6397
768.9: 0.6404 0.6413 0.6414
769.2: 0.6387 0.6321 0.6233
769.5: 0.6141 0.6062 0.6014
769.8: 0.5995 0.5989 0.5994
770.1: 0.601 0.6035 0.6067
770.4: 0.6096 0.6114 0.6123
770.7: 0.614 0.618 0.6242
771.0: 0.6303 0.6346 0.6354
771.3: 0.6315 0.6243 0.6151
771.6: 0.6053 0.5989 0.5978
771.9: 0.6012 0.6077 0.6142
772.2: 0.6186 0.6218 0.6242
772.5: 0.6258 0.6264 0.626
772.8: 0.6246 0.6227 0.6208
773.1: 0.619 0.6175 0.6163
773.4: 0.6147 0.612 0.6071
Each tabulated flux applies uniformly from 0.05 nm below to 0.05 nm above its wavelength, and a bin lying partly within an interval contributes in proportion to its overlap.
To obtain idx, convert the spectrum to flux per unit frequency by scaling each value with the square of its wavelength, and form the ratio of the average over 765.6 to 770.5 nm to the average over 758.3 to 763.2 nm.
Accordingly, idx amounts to 1.0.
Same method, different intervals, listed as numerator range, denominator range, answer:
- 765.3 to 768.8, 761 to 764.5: 0.97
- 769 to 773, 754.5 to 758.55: 0.97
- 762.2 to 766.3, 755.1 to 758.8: 1.02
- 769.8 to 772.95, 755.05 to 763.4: 0.98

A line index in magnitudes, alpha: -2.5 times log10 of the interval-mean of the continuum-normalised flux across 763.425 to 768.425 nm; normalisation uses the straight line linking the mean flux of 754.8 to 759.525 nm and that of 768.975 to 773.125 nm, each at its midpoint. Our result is 0.01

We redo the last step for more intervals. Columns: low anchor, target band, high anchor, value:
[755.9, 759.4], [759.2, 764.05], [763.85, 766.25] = 0.034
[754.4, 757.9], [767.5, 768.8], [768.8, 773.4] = 0.035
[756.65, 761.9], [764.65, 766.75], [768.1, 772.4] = -0.033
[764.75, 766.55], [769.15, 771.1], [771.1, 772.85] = 0.024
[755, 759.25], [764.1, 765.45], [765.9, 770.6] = -0.079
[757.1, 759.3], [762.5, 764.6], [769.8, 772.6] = -0.050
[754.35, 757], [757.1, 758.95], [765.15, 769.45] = -0.020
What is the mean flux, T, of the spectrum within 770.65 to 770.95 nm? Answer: 0.619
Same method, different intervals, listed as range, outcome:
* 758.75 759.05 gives 0.641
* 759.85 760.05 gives 0.628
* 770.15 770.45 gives 0.607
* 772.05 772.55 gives 0.621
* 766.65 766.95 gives 0.591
